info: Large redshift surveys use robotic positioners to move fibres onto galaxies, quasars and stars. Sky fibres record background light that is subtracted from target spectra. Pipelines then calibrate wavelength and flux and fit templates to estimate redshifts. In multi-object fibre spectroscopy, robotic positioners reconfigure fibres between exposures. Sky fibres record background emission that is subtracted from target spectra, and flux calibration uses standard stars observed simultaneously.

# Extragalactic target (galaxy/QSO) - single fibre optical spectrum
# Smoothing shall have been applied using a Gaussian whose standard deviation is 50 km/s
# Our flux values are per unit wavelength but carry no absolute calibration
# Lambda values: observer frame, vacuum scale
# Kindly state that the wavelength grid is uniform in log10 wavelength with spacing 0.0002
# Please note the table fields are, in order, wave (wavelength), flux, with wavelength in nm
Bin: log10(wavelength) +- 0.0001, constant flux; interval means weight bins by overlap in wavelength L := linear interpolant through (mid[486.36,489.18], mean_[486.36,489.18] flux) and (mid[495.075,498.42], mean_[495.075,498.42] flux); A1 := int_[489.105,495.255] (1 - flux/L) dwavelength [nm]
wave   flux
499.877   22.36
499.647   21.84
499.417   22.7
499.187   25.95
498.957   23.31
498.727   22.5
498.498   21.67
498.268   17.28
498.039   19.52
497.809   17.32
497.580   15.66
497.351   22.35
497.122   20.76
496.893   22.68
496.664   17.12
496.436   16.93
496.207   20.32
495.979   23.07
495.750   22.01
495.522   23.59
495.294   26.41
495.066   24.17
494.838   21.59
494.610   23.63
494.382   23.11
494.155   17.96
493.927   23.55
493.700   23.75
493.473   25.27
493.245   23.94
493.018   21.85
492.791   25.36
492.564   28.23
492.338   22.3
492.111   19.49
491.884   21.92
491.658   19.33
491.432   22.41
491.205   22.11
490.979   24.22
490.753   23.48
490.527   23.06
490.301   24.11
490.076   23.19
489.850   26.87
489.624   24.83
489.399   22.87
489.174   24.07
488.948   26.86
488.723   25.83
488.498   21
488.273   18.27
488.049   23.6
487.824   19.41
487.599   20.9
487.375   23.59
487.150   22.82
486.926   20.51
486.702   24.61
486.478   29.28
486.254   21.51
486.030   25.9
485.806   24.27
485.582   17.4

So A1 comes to -0.40 nm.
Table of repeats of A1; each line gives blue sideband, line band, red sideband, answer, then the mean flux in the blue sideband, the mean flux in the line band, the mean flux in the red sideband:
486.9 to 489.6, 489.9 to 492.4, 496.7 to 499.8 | -0.03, 22.6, 22.4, 21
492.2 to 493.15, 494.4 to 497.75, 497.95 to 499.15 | 0.17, 24.3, 21.4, 21.2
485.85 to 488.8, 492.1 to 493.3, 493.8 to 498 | -0.11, 22.9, 23.9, 21.2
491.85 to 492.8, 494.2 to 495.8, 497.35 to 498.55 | -0.17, 23.4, 23.3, 18.5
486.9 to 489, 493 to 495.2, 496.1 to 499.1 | -0.24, 22.2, 23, 19.9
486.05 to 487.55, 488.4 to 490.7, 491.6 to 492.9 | -0.09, 23.7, 24.3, 22.9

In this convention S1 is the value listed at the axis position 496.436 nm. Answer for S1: 16.93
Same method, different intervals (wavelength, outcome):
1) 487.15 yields 22.82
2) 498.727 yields 22.5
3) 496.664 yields 17.12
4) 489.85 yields 26.87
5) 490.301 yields 24.11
